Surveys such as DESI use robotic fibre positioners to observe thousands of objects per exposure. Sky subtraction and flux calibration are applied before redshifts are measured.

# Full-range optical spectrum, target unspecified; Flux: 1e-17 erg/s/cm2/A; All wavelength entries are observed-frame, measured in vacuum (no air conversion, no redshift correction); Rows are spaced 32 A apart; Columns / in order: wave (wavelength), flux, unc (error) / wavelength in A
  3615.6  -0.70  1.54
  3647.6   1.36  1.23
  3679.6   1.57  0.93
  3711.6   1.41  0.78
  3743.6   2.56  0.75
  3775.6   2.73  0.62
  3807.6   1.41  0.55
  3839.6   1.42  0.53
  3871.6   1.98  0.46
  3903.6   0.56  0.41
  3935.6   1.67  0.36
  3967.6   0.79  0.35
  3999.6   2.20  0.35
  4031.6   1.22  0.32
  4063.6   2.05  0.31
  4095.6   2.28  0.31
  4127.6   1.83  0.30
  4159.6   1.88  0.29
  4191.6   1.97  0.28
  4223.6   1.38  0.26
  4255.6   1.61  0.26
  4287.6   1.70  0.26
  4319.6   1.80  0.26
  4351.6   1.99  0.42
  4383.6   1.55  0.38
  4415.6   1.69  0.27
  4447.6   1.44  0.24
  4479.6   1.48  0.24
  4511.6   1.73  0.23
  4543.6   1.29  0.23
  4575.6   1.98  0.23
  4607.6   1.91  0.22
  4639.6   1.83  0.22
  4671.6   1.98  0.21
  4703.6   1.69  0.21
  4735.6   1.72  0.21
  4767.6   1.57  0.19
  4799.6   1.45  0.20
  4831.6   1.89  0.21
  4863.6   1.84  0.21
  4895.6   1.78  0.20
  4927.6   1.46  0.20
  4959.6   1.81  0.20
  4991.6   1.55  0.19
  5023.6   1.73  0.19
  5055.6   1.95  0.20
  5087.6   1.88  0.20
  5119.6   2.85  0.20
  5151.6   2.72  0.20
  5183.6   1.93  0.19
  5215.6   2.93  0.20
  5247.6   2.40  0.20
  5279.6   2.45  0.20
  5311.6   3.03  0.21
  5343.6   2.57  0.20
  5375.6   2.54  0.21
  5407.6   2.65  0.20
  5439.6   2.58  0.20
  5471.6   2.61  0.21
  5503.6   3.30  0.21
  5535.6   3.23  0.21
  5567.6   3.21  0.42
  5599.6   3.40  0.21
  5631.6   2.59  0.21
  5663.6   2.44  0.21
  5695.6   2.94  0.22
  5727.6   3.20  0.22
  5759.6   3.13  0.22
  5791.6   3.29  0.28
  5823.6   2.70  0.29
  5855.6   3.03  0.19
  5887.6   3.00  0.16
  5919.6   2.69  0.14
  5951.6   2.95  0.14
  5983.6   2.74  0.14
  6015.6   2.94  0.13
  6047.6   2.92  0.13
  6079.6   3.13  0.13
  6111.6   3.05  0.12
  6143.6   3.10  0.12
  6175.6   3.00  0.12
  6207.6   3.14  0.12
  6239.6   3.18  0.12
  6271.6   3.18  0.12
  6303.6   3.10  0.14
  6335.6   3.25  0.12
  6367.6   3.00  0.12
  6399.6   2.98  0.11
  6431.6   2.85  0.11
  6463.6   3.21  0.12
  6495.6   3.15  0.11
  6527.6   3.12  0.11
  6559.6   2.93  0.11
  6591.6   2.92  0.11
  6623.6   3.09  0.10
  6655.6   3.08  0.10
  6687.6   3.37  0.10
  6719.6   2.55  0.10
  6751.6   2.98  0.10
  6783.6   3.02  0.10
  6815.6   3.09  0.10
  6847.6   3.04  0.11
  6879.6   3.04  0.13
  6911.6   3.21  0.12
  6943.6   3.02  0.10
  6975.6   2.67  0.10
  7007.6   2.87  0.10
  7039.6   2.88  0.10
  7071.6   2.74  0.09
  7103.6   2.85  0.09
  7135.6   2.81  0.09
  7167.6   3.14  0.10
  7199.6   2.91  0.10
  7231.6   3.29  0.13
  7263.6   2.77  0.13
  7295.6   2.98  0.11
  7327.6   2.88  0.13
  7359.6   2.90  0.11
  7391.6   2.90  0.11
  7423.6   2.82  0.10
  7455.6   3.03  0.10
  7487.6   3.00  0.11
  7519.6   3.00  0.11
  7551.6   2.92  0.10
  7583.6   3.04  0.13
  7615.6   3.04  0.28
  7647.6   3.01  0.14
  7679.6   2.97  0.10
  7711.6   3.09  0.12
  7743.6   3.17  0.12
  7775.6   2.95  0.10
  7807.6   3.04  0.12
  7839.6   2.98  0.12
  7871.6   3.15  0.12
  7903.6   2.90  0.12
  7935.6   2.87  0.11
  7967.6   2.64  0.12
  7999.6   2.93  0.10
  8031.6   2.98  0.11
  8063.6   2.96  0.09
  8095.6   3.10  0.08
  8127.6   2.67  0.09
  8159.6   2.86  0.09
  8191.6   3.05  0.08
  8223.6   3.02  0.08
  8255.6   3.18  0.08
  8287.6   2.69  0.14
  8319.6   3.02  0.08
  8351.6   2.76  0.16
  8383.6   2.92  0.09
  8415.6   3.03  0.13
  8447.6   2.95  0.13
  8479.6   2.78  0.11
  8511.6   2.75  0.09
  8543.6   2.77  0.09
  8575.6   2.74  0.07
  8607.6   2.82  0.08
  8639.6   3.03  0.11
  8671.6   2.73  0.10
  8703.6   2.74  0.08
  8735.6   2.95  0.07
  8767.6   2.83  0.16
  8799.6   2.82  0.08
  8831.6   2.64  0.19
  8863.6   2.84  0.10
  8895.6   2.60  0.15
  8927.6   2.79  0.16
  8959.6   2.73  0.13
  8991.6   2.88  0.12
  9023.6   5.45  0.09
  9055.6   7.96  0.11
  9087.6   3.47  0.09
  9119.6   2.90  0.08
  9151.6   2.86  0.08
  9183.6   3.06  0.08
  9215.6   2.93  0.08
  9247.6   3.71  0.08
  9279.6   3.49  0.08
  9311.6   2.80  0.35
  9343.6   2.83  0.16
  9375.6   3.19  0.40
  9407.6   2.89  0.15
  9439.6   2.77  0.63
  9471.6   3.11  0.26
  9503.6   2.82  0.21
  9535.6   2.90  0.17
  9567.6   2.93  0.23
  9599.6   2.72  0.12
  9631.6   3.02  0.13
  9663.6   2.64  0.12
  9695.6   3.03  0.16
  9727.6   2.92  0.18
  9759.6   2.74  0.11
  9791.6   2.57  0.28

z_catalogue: 0.377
